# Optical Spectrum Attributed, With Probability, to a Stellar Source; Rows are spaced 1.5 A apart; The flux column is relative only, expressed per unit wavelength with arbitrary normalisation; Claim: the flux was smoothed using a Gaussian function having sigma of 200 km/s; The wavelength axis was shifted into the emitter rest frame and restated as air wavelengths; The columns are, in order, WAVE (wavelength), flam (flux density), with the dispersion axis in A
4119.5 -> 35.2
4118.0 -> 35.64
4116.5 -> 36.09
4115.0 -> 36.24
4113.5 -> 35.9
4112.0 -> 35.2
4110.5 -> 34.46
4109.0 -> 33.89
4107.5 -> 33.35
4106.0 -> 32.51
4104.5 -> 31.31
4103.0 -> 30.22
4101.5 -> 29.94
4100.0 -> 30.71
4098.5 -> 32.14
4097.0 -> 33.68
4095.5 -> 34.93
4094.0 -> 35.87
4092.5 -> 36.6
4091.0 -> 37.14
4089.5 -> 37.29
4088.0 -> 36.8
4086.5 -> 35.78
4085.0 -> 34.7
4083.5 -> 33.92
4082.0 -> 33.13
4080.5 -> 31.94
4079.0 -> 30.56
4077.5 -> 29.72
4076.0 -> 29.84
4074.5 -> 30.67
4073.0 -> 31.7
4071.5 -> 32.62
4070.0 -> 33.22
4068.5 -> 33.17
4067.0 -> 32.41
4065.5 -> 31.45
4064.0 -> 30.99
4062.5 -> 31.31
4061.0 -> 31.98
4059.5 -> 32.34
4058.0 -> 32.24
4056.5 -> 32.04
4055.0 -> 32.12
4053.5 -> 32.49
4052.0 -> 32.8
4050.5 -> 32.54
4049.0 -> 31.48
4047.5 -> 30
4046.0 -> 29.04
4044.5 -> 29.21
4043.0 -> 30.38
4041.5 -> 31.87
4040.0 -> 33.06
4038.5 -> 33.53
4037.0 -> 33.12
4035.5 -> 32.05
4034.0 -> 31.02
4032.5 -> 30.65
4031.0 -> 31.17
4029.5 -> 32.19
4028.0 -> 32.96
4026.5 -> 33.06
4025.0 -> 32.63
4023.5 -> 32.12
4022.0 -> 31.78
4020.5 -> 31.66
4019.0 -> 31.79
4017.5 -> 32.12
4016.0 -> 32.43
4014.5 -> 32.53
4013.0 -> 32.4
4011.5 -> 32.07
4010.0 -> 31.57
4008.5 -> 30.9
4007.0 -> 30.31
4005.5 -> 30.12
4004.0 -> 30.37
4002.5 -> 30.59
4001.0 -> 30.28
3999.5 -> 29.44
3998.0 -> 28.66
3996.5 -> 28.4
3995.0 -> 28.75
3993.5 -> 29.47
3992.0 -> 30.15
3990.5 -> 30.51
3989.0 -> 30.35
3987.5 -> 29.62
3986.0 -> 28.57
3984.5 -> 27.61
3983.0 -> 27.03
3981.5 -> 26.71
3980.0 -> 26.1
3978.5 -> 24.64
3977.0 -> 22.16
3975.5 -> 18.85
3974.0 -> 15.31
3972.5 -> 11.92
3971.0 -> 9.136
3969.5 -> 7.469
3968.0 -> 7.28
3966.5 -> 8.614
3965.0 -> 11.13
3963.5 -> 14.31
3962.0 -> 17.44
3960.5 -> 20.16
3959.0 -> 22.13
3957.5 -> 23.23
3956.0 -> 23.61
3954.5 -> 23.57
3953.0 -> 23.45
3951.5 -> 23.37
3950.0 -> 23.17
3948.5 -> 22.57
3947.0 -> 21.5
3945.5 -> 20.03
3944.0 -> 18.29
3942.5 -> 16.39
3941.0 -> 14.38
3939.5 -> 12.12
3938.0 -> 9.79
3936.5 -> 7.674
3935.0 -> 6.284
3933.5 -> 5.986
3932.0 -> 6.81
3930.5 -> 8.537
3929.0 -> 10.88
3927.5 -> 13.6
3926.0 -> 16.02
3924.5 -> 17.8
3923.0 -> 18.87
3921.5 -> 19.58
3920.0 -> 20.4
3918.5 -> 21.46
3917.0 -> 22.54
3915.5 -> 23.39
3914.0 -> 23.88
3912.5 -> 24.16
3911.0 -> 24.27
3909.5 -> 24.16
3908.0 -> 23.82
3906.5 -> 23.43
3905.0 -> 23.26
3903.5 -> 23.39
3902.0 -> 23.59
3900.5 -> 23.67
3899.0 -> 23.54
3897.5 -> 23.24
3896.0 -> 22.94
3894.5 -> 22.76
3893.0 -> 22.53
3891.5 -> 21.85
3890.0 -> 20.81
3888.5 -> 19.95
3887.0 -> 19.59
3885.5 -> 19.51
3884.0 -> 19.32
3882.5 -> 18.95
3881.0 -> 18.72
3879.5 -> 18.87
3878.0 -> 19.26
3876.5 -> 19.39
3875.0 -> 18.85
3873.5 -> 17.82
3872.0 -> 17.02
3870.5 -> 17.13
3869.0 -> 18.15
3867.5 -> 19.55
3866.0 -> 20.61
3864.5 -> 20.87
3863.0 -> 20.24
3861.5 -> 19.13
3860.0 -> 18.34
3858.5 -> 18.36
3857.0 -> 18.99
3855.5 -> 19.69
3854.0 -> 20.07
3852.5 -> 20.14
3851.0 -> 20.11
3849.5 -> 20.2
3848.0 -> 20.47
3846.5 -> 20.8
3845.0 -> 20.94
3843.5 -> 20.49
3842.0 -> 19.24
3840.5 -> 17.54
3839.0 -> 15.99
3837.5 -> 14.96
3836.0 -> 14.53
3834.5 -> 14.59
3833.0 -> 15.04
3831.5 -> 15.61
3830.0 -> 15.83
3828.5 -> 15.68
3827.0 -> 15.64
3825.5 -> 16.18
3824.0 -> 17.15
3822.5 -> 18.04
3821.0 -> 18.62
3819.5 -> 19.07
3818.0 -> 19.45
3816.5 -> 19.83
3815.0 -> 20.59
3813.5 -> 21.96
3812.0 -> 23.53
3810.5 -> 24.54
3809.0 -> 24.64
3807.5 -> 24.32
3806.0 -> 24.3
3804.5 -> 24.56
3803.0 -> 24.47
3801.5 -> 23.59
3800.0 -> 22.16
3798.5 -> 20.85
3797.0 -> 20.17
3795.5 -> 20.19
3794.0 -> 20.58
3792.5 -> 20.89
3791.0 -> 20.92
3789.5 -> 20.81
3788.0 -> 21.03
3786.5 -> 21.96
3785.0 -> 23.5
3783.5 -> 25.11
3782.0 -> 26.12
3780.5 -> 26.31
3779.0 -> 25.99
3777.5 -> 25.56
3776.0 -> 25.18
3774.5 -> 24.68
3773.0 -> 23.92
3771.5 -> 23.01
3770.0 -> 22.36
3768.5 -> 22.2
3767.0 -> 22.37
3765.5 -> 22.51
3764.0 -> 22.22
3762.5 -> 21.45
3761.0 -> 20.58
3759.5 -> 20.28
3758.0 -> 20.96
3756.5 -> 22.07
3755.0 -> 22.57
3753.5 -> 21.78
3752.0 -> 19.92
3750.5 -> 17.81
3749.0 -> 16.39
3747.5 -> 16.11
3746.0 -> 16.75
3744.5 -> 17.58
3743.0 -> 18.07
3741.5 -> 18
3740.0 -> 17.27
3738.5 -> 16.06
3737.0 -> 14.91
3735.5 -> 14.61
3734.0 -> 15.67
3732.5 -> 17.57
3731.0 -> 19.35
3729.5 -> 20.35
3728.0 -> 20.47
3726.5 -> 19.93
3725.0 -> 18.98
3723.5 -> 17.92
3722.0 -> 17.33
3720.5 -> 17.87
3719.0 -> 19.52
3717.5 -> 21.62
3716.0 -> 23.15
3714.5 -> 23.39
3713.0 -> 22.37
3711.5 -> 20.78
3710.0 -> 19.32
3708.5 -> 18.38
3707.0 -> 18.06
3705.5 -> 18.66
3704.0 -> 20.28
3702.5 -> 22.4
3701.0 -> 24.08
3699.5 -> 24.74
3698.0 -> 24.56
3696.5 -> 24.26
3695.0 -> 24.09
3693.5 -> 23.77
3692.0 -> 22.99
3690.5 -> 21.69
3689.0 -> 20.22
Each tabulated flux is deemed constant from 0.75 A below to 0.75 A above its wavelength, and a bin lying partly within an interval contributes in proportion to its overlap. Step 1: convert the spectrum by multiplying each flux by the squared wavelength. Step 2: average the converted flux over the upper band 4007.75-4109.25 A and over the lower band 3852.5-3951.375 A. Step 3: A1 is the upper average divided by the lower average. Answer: 1.8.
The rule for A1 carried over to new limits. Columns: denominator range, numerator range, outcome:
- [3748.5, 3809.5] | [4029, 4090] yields 1.65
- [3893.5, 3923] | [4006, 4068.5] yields 1.48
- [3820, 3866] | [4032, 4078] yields 1.94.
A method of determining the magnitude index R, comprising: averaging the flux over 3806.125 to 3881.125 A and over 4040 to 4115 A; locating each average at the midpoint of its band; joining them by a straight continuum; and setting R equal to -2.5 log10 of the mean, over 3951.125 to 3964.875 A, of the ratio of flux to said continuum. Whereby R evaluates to 0.231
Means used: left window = 19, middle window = 20.7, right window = 32.7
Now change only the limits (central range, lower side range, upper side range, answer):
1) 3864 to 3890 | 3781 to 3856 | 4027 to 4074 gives 0.21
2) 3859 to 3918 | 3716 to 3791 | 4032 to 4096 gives 0.22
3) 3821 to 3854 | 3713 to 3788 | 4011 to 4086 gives 0.33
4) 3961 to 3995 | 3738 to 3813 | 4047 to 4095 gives 0.38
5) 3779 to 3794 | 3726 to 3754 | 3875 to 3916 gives -0.21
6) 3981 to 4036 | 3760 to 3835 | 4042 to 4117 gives -0.03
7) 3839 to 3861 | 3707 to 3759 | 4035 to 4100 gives 0.21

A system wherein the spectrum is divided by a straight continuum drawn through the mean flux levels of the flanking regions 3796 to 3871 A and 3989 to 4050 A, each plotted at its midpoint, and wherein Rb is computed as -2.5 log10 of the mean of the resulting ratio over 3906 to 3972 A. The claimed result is 0.448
